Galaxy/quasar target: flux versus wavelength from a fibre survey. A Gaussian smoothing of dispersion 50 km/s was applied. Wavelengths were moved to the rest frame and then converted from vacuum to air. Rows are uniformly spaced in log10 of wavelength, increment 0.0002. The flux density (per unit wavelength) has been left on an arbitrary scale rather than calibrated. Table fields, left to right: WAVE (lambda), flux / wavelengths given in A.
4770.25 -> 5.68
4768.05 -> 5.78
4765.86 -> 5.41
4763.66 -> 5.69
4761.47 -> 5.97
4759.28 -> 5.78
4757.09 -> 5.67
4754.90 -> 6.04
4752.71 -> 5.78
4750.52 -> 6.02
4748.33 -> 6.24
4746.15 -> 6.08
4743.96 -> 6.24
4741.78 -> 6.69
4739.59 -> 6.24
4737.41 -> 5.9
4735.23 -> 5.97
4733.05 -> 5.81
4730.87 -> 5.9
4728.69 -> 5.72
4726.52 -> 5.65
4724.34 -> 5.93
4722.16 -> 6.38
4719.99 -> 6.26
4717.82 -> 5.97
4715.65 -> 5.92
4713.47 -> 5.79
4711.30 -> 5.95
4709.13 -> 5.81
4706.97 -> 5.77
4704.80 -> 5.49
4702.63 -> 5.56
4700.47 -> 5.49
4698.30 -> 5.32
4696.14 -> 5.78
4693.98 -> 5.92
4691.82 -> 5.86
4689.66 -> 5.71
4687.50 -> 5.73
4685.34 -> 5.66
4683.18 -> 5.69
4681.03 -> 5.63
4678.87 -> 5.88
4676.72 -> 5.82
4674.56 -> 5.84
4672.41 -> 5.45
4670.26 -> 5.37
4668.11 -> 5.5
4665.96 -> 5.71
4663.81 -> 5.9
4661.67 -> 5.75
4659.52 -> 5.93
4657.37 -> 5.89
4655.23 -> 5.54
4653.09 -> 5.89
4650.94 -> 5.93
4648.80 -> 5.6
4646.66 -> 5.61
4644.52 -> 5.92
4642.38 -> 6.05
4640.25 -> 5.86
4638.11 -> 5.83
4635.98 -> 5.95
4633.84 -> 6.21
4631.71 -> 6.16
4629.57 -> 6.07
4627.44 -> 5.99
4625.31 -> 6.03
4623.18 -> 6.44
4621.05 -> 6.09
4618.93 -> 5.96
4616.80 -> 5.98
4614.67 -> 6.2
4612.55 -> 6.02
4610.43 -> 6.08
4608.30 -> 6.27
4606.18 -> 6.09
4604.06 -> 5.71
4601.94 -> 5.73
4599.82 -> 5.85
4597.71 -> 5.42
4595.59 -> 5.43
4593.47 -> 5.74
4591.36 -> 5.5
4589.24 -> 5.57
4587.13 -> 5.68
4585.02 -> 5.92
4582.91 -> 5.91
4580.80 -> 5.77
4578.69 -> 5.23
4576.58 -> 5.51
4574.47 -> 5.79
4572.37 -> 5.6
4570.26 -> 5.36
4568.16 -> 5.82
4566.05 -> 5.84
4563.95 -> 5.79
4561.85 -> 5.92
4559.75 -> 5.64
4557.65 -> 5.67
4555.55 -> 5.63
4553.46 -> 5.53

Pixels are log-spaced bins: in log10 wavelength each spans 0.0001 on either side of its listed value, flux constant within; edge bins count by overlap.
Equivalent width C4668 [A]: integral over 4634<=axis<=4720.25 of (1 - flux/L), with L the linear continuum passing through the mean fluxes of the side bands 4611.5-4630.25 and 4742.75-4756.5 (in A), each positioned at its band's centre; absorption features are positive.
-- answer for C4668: 4.4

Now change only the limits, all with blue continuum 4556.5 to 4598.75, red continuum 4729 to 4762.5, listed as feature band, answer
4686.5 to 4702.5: 0.6 A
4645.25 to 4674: 0.6 A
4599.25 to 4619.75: -1.0 A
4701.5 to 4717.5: 0.5 A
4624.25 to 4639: -0.7 A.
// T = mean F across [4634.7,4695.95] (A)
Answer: 5.77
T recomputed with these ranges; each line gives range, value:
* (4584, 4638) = 5.92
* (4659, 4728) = 5.76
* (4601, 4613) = 5.98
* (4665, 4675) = 5.56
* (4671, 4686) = 5.7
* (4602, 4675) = 5.9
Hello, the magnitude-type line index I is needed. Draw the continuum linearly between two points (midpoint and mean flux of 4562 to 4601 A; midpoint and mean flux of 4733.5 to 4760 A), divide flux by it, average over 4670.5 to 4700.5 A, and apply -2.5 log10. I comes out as 0.04 mag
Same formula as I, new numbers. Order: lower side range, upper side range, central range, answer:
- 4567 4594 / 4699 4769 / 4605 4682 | -0.03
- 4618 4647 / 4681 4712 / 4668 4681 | 0.03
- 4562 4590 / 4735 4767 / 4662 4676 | 0.04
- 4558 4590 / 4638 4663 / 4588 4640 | -0.03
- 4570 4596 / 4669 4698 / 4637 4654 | -0.03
